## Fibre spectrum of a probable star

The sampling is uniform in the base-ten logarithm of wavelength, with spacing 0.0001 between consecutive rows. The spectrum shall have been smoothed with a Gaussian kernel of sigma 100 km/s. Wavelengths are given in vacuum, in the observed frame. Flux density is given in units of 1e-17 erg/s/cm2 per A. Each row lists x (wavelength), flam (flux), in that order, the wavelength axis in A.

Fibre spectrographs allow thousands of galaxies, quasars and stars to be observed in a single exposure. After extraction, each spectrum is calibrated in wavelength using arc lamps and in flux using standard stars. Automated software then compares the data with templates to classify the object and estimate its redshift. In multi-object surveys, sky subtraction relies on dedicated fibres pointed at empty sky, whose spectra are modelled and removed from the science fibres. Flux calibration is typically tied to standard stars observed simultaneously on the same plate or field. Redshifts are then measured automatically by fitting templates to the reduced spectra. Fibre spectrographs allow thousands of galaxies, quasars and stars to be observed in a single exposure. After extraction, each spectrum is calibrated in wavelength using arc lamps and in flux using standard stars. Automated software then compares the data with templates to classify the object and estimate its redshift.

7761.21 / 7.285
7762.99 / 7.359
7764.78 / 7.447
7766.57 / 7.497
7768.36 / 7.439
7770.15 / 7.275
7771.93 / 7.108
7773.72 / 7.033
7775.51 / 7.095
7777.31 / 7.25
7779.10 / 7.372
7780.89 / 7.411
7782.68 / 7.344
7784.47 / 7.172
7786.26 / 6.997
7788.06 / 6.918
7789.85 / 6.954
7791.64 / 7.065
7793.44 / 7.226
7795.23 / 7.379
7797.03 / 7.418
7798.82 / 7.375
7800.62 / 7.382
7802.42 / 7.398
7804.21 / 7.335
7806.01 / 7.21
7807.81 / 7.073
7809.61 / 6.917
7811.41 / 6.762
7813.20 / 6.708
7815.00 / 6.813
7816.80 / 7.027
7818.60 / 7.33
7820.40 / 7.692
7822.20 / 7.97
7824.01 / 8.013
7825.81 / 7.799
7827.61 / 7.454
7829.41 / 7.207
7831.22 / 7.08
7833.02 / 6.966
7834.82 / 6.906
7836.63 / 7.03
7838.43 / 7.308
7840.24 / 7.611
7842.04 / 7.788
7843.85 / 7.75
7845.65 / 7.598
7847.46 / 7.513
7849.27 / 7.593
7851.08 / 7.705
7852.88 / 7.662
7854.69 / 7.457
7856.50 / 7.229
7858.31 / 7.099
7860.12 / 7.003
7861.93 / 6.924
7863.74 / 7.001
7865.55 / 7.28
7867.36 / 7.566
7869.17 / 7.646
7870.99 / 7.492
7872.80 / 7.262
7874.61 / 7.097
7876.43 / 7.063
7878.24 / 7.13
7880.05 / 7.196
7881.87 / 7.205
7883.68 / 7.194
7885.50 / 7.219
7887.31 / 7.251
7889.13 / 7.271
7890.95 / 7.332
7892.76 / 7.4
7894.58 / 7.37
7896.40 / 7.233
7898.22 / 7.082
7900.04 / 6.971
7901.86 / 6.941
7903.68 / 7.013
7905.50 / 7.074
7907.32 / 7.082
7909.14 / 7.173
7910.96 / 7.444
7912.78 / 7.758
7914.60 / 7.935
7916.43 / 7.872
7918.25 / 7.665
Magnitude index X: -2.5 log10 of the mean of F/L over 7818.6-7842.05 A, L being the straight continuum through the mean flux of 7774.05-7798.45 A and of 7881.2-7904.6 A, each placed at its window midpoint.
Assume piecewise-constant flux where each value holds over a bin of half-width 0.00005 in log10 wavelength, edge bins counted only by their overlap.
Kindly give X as -0.03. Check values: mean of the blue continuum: 7.2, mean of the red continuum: 7.19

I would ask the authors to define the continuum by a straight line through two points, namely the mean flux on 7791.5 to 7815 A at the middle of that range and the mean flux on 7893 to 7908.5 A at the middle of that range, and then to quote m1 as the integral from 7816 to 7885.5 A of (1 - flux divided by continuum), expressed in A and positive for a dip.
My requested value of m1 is -2.2 A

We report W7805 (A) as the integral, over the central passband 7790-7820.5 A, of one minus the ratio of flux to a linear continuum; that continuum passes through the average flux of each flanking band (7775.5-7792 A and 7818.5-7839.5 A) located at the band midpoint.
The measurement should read 0.5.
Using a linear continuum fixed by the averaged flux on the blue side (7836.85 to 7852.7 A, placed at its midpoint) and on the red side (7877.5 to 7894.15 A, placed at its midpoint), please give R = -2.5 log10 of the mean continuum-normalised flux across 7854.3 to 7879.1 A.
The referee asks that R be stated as 0.03 mag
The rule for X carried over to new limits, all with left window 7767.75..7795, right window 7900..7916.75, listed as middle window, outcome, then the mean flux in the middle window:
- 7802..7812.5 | 0.02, 7.1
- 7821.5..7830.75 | -0.06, 7.65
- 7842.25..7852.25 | -0.06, 7.64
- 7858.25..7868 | 0.02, 7.14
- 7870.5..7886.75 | 0.01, 7.2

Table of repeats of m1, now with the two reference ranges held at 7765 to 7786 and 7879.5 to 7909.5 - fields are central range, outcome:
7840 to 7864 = -0.7 A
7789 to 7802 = 0.0 A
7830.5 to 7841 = 0.1 A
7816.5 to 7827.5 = -0.6 A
